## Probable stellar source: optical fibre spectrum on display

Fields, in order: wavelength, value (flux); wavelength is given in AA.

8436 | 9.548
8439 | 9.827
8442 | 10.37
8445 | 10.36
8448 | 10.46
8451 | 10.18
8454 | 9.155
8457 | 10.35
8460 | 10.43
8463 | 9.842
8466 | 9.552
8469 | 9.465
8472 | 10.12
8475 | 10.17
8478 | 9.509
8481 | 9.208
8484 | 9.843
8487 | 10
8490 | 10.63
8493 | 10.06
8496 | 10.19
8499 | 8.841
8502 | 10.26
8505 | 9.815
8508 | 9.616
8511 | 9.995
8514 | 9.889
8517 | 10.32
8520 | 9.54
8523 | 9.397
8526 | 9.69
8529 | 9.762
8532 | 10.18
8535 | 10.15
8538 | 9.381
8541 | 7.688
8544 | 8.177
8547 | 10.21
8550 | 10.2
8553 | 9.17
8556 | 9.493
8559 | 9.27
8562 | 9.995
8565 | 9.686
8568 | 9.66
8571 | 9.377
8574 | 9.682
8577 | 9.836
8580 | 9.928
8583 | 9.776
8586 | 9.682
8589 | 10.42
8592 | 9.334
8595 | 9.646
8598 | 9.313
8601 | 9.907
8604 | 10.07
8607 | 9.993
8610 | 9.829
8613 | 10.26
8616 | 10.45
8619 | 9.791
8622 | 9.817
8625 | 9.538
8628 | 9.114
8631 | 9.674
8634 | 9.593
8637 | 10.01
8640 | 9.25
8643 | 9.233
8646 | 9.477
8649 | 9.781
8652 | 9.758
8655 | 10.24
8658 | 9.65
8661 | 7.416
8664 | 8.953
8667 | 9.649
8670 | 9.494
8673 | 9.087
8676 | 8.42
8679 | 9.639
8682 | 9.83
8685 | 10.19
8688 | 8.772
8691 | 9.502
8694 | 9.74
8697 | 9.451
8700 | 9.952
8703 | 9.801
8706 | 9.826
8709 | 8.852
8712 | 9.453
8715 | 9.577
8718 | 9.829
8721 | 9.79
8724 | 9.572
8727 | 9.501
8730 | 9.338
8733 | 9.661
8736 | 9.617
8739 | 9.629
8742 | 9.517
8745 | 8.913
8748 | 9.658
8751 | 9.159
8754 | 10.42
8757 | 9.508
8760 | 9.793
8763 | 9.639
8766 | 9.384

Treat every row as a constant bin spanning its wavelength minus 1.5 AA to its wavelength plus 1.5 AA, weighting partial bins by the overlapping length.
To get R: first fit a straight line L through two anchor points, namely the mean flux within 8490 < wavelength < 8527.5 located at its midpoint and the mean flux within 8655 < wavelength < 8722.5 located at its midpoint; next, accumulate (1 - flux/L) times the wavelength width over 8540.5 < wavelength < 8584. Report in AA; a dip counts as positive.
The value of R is 0.9 AA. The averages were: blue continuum 9.83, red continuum 9.42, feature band 9.51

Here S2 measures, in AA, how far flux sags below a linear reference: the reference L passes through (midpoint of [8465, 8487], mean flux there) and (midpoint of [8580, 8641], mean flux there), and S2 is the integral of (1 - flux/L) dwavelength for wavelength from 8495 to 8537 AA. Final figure -0.36 AA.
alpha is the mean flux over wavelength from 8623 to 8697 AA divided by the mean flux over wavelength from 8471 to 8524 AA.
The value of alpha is 0.96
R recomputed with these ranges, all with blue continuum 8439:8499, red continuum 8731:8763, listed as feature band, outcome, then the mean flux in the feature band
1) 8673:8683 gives 0.46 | 9.24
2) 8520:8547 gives 1.39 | 9.37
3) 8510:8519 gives -0.13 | 10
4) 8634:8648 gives 0.31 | 9.51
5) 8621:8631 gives 0.25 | 9.5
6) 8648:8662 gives 0.41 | 9.42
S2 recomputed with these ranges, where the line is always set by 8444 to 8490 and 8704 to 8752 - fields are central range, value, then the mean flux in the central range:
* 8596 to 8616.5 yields -0.5 AA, 9.94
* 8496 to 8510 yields 0.2 AA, 9.71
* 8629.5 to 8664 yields 0.7 AA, 9.44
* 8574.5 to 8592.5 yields -0.2 AA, 9.85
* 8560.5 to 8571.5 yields 0.1 AA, 9.71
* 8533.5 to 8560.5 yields 1.4 AA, 9.3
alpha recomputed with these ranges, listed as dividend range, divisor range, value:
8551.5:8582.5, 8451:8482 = 0.98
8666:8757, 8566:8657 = 0.98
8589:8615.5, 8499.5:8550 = 1.02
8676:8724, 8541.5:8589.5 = 1.00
